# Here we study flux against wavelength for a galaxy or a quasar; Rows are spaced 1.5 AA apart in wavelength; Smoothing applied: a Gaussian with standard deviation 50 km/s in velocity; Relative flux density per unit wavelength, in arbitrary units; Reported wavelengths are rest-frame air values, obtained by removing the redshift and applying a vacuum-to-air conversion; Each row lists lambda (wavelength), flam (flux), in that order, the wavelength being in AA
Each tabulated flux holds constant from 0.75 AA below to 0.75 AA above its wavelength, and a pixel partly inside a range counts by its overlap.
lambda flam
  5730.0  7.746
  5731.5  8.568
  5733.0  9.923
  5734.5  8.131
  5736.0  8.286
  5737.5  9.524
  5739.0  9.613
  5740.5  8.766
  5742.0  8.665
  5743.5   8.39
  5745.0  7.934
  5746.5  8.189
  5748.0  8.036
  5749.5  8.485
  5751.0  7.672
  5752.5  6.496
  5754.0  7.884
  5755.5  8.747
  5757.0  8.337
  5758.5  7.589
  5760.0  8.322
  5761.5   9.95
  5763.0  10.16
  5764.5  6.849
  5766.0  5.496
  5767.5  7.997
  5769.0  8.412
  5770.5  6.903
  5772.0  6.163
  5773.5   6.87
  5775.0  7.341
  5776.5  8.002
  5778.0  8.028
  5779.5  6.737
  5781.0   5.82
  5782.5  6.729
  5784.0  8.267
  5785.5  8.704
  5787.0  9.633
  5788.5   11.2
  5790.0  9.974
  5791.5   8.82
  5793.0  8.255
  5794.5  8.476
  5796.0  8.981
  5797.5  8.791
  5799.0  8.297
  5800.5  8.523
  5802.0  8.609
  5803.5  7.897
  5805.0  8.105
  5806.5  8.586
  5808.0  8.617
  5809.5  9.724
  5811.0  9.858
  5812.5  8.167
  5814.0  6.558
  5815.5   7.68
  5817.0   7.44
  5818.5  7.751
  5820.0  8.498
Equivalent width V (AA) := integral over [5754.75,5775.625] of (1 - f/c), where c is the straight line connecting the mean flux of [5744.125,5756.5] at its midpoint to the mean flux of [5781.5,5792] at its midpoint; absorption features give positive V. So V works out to 1.4 AA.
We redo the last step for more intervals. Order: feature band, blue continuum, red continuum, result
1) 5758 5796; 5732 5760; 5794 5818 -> 1.49 AA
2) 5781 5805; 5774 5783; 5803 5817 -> -3.05 AA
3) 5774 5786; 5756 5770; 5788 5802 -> 1.62 AA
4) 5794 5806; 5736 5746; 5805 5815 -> 0.14 AA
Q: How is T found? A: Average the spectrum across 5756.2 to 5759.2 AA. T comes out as 7.98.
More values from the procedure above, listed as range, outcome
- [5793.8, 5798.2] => 8.75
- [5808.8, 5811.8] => 9.77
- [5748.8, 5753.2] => 7.55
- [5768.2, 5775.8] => 7.15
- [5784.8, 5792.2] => 9.68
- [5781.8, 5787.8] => 8.37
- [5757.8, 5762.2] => 8.62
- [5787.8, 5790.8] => 10.5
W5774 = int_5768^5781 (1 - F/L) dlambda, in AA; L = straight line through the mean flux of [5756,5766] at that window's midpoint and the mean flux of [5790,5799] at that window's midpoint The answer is 1.92 AA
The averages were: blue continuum 8.31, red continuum 8.74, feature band 7.23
